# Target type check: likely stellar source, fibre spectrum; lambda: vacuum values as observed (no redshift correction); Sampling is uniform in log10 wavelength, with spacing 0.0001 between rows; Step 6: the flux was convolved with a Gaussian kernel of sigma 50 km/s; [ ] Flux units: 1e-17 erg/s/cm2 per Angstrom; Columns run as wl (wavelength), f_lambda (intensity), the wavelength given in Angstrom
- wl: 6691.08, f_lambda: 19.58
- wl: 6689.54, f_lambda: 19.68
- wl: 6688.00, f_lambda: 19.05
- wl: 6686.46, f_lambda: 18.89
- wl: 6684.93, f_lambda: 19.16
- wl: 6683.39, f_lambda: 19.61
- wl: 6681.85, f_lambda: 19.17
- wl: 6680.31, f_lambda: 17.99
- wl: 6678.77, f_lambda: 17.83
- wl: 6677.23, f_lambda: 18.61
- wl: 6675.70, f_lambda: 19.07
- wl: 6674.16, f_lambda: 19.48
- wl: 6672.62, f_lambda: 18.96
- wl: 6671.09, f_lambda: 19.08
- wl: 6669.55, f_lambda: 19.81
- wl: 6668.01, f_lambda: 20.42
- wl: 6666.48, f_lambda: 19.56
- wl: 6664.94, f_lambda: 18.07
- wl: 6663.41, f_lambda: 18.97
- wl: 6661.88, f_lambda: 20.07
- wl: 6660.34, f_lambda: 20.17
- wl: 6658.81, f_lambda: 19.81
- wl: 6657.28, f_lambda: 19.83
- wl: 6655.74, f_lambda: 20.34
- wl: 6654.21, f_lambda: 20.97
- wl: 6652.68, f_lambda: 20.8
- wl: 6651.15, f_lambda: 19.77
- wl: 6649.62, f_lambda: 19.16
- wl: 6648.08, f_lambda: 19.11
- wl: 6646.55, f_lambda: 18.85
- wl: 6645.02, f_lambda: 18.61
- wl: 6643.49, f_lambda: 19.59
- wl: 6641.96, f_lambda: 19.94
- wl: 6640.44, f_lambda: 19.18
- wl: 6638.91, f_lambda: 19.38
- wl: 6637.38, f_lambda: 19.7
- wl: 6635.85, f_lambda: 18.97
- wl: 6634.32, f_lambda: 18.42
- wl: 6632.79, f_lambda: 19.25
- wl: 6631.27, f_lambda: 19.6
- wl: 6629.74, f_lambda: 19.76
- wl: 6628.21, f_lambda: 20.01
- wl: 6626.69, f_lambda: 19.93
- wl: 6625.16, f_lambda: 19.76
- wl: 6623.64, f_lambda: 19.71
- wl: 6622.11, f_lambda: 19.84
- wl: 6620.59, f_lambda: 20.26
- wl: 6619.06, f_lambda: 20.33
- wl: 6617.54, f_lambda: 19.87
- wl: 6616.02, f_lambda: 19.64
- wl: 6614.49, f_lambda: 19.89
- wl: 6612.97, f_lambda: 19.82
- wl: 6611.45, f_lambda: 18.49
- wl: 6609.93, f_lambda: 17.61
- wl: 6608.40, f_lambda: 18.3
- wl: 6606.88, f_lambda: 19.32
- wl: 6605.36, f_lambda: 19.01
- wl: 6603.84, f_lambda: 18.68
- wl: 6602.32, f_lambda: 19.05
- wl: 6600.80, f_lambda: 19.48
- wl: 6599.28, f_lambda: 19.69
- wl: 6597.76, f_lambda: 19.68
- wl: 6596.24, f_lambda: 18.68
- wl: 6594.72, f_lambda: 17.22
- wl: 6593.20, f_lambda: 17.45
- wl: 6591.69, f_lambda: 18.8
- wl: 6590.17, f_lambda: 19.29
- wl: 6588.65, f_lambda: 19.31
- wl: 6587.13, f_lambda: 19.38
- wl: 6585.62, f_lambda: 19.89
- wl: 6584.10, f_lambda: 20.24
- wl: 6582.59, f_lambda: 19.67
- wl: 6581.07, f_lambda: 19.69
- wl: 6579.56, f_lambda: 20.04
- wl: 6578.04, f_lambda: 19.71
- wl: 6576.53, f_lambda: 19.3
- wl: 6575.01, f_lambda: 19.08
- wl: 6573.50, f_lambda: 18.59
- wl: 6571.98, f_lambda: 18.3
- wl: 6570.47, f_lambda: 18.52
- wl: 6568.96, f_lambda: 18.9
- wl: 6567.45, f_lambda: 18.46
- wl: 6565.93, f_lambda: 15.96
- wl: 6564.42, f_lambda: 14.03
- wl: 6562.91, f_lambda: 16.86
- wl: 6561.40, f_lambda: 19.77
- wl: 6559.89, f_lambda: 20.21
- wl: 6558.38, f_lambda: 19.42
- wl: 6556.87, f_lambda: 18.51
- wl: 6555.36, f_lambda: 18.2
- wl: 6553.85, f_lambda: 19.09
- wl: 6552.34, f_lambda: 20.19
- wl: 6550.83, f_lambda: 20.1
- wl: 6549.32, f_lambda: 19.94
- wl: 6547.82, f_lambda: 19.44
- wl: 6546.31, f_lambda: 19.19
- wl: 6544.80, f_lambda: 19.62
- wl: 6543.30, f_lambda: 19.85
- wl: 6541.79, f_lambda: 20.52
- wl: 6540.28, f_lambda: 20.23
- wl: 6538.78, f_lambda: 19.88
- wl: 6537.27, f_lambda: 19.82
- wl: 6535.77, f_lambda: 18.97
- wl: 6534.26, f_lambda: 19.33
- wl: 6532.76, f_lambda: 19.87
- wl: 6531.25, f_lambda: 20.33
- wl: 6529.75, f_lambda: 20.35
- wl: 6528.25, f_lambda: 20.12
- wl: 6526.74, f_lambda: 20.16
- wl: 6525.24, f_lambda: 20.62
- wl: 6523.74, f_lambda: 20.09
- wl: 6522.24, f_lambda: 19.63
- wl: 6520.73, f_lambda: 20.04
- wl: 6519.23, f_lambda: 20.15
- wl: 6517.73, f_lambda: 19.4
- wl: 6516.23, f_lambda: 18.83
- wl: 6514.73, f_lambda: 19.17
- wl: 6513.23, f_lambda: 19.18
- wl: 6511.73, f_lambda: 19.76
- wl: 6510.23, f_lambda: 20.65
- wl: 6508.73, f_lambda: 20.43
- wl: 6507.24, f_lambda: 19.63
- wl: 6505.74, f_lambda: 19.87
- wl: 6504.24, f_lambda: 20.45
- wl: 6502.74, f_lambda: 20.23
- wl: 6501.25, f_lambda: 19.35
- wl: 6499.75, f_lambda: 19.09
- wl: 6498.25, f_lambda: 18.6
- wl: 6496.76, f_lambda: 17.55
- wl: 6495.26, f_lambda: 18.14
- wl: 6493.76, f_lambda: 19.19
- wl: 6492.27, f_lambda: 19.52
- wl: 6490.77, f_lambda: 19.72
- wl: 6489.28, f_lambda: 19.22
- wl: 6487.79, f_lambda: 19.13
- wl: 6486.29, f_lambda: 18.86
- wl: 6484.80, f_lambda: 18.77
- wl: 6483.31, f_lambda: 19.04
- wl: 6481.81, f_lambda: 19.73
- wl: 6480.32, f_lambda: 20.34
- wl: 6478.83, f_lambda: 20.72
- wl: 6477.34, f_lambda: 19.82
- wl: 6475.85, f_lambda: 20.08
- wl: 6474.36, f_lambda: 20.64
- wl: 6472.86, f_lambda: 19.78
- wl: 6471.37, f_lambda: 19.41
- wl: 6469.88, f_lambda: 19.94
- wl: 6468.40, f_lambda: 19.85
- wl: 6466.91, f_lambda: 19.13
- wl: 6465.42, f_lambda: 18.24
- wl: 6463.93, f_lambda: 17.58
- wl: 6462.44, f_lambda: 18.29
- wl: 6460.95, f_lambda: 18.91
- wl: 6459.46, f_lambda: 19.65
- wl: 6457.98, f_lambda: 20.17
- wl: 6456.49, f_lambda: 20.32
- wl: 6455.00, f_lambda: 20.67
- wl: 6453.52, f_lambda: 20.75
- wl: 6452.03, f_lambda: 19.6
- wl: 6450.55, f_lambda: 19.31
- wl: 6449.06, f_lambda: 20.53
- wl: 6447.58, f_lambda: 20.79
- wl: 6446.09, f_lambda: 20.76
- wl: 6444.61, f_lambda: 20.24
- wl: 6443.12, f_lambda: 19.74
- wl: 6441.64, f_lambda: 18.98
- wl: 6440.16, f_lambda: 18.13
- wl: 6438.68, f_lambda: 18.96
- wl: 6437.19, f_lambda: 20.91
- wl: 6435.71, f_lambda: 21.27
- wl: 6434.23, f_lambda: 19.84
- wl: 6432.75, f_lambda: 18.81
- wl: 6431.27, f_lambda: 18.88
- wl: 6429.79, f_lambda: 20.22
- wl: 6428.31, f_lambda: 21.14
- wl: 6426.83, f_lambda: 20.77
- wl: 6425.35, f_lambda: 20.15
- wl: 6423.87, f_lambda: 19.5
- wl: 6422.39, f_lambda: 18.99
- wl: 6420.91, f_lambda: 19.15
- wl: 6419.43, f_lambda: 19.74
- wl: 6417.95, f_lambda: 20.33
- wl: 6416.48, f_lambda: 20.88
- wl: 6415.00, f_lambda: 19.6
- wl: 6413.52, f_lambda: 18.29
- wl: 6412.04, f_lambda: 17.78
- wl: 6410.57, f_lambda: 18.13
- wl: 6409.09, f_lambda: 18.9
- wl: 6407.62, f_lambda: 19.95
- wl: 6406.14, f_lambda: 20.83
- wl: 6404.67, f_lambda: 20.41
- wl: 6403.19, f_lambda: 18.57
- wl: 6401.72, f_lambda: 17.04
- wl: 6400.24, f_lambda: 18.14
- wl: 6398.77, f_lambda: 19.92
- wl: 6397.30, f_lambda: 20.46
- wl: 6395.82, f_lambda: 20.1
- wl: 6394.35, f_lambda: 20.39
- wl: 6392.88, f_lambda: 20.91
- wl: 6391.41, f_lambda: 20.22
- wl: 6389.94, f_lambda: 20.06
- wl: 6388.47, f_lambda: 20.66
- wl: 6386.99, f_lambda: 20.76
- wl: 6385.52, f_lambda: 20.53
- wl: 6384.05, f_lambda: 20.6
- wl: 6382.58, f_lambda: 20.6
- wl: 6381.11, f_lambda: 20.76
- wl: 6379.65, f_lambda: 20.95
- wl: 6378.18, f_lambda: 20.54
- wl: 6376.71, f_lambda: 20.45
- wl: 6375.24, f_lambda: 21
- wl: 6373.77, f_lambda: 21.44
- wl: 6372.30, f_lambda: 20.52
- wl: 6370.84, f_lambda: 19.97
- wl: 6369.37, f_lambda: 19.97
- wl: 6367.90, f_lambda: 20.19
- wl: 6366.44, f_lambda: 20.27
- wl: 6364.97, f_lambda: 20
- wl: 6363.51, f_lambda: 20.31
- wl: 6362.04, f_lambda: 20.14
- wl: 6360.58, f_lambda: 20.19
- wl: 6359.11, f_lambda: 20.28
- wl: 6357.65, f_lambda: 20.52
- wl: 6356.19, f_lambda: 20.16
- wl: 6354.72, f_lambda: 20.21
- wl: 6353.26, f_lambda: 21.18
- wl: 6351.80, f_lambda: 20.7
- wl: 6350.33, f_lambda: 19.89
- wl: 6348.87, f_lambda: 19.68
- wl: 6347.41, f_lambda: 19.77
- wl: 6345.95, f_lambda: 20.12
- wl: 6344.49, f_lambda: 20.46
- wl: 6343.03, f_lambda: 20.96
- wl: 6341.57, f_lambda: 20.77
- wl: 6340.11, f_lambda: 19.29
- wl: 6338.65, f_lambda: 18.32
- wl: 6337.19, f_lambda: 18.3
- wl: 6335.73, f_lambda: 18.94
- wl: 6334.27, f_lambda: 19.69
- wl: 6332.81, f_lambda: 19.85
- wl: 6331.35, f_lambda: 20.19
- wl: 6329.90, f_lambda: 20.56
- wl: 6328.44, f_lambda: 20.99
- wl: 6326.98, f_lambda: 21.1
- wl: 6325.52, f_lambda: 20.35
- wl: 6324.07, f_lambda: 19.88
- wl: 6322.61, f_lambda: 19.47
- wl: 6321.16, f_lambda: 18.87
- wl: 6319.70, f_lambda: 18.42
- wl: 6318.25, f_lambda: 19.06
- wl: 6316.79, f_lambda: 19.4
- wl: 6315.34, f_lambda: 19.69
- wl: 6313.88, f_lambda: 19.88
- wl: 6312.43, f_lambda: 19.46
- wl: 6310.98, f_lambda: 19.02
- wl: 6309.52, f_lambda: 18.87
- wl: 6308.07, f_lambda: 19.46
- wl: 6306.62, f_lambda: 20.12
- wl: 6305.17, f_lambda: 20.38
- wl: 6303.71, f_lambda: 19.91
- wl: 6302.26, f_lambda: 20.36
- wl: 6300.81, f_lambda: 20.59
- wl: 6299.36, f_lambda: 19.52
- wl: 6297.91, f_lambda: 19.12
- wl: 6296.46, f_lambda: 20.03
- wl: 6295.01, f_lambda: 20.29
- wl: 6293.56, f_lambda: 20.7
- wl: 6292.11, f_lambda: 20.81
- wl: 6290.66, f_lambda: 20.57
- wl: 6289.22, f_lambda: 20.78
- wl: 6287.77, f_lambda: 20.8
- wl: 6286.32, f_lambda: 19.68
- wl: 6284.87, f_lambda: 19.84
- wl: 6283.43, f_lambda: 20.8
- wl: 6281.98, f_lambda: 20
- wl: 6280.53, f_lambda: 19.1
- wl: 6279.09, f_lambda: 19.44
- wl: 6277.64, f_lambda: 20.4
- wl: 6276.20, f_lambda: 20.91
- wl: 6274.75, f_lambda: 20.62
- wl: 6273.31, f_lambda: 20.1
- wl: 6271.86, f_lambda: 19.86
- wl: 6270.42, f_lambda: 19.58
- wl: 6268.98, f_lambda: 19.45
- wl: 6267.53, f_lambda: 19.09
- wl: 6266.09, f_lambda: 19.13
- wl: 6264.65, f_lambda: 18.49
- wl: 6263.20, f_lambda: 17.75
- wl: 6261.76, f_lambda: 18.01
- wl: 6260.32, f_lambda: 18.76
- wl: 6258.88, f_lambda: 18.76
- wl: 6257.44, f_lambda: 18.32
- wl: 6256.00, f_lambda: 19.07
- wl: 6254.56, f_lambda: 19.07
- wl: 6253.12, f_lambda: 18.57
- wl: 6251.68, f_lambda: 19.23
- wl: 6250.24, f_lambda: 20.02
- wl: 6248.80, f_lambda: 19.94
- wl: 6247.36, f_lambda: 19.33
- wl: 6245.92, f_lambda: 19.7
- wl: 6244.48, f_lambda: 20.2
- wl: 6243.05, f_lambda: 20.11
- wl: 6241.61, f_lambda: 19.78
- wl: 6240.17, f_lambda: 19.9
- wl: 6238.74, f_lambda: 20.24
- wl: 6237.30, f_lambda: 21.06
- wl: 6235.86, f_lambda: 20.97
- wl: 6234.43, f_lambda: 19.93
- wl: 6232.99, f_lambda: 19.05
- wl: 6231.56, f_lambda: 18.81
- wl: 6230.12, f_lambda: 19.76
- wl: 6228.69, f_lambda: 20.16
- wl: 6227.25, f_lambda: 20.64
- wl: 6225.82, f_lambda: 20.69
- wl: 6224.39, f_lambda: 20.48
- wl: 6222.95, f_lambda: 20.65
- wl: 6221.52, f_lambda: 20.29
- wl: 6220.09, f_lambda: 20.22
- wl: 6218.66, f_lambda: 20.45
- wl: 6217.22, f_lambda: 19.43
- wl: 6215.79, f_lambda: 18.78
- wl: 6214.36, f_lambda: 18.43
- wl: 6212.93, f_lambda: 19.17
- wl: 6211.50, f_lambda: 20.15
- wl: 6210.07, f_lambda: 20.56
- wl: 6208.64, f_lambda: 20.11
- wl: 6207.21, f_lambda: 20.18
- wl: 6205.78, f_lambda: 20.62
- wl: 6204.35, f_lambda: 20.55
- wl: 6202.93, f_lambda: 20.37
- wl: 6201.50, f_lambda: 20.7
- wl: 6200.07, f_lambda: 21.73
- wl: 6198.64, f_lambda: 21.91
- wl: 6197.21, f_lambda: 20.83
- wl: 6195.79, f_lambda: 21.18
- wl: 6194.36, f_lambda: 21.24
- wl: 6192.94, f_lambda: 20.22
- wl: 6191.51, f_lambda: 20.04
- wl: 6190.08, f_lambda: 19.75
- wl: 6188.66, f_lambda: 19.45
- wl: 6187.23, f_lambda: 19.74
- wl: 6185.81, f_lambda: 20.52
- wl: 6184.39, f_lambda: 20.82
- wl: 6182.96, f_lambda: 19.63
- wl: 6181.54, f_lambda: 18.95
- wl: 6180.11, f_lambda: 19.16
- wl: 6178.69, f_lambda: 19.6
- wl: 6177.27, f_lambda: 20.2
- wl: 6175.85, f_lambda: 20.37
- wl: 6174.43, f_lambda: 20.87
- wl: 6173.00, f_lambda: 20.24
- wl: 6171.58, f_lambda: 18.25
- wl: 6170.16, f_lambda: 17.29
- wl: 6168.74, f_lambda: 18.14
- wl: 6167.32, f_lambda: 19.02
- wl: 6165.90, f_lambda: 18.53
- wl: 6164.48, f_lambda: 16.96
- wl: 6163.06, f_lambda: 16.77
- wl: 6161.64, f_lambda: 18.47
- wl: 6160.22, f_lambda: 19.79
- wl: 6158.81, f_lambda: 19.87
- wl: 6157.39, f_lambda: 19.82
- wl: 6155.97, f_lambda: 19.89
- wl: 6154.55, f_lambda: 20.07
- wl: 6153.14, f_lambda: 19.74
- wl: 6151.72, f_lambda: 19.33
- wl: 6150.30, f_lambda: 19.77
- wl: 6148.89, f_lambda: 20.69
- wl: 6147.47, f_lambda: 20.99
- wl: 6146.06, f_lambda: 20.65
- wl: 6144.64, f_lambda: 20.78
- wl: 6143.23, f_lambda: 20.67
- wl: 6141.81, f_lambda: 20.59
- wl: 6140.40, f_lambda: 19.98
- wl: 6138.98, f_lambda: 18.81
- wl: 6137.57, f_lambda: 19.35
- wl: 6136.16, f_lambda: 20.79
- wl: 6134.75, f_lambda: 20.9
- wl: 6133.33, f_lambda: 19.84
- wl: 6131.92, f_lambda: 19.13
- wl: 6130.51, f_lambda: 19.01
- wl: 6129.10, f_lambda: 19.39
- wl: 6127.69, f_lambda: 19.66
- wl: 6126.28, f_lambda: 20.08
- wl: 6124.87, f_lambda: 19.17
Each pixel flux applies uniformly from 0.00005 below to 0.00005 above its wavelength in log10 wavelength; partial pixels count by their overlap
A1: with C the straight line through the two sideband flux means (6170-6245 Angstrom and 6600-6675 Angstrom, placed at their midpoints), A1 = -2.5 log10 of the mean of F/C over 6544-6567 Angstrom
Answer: 0.05 mag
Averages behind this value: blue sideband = 20.1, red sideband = 19.5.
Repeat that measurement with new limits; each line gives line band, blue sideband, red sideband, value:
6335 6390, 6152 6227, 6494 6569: -0.04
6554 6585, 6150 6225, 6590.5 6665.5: 0.04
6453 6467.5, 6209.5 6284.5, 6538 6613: -0.01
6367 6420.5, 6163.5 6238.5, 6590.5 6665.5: -0.02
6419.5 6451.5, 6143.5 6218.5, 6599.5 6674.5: -0.01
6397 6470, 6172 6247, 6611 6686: 0.01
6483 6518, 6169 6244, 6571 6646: 0.01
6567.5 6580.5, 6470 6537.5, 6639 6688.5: 0.03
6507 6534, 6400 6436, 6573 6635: -0.03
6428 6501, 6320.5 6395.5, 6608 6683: 0.02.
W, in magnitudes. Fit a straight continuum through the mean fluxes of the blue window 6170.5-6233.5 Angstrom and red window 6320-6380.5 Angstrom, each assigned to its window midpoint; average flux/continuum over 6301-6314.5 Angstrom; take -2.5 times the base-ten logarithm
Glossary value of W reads 0.02 mag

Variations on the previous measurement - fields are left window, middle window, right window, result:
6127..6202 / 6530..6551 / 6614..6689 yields -0.014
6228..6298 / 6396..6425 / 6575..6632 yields 0.014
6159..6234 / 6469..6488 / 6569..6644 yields -0.015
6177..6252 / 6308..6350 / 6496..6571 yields 0.008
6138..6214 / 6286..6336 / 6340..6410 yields 0.010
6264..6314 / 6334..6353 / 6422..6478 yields 0.004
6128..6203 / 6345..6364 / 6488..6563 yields -0.030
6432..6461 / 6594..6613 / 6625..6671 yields 0.048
